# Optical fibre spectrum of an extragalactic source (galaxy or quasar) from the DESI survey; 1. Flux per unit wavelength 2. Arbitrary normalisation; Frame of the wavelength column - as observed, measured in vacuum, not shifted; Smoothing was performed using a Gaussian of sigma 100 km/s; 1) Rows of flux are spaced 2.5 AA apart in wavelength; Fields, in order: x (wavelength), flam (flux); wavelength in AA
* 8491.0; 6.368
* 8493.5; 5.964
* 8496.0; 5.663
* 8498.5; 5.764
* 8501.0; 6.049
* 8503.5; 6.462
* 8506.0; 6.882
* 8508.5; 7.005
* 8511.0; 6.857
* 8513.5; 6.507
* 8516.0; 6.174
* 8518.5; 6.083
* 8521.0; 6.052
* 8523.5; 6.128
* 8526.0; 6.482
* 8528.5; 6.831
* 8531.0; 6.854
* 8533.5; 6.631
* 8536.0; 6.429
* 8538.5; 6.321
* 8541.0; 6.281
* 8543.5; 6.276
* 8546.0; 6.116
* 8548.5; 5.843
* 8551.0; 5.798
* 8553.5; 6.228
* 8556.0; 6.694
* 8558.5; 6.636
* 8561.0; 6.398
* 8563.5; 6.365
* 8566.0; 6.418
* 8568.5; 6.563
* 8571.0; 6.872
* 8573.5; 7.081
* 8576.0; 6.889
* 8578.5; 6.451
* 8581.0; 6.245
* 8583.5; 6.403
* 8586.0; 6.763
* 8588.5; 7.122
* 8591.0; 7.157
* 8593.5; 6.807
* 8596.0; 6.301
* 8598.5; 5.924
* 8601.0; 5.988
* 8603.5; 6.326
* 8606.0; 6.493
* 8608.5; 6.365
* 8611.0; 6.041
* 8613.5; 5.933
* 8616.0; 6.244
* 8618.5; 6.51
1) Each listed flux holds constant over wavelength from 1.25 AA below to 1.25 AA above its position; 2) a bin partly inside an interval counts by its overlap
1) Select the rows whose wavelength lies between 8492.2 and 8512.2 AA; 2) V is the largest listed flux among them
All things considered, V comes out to 7.005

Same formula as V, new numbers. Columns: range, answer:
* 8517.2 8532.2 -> 6.854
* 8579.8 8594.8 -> 7.157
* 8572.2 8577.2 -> 7.081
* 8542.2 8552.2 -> 6.276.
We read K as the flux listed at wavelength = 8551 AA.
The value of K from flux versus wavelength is 5.798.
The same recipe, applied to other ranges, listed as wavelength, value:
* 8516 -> 6.174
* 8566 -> 6.418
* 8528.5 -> 6.831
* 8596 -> 6.301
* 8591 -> 7.157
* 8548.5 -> 5.843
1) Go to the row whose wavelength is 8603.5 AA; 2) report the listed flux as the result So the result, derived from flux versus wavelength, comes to 6.326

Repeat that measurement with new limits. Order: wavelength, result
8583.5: 6.403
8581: 6.245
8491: 6.368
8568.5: 6.563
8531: 6.854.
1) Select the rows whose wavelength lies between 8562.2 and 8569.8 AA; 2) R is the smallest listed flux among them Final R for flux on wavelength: 6.365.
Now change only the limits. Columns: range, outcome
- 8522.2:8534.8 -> 6.128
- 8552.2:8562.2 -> 6.228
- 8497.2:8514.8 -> 5.764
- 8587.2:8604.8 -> 5.924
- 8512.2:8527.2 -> 6.052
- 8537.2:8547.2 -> 6.116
